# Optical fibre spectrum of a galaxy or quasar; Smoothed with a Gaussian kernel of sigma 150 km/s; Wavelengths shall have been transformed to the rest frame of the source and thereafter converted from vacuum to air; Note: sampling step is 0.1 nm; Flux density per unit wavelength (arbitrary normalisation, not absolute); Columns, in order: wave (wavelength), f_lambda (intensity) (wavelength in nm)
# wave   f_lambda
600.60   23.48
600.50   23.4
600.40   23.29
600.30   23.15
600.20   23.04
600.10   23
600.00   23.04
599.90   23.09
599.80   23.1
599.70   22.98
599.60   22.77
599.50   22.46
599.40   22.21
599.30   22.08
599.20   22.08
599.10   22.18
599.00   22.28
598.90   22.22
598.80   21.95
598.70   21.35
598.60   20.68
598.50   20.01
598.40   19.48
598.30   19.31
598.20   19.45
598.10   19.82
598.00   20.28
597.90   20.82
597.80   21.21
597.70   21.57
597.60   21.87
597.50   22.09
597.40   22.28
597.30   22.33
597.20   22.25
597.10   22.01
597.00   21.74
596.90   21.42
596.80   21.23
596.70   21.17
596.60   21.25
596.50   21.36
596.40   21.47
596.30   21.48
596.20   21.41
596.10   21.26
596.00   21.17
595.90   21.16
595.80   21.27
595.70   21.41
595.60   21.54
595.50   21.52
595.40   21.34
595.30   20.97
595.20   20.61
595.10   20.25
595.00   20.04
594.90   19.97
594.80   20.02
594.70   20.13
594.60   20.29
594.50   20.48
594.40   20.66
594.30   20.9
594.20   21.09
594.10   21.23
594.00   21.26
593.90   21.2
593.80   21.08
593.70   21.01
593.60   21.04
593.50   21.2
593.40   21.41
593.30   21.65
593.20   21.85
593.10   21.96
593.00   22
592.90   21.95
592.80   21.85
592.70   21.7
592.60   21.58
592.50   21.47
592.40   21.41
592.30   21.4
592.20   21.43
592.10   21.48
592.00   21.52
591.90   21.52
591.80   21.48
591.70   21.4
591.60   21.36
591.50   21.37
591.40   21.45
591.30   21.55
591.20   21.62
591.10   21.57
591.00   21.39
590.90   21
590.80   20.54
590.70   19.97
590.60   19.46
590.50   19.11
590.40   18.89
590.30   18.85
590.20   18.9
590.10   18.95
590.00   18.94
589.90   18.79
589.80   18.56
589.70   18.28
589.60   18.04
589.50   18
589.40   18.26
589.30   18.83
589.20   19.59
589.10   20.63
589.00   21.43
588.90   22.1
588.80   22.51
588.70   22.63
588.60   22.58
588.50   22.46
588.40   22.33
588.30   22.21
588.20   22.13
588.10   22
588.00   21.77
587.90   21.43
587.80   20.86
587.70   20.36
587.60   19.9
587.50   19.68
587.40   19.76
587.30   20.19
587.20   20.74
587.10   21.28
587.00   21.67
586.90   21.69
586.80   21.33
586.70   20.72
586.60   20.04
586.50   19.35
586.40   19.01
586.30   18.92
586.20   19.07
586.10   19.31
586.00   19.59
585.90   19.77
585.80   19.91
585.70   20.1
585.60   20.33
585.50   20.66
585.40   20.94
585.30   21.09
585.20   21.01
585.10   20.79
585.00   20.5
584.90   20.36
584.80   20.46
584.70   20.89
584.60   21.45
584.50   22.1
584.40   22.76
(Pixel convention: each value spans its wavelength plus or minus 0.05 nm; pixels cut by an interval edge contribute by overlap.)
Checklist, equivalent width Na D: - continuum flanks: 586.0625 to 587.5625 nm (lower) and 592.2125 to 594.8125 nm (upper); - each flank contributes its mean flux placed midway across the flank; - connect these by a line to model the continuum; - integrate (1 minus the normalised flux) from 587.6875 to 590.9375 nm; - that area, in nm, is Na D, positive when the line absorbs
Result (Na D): 0.04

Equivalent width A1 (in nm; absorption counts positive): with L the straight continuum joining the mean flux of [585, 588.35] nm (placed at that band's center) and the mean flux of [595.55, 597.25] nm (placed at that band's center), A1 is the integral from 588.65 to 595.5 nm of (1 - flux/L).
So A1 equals 0.115 nm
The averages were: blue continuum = 20.5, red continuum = 21.4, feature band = 20.7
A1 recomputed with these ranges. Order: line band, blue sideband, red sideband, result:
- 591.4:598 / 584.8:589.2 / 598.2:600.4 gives 0.08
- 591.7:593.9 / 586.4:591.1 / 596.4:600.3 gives -0.06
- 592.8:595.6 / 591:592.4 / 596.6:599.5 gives 0.05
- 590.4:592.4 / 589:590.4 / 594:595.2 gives -0.16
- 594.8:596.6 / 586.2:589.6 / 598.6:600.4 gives 0.07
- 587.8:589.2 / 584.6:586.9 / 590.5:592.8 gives -0.08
